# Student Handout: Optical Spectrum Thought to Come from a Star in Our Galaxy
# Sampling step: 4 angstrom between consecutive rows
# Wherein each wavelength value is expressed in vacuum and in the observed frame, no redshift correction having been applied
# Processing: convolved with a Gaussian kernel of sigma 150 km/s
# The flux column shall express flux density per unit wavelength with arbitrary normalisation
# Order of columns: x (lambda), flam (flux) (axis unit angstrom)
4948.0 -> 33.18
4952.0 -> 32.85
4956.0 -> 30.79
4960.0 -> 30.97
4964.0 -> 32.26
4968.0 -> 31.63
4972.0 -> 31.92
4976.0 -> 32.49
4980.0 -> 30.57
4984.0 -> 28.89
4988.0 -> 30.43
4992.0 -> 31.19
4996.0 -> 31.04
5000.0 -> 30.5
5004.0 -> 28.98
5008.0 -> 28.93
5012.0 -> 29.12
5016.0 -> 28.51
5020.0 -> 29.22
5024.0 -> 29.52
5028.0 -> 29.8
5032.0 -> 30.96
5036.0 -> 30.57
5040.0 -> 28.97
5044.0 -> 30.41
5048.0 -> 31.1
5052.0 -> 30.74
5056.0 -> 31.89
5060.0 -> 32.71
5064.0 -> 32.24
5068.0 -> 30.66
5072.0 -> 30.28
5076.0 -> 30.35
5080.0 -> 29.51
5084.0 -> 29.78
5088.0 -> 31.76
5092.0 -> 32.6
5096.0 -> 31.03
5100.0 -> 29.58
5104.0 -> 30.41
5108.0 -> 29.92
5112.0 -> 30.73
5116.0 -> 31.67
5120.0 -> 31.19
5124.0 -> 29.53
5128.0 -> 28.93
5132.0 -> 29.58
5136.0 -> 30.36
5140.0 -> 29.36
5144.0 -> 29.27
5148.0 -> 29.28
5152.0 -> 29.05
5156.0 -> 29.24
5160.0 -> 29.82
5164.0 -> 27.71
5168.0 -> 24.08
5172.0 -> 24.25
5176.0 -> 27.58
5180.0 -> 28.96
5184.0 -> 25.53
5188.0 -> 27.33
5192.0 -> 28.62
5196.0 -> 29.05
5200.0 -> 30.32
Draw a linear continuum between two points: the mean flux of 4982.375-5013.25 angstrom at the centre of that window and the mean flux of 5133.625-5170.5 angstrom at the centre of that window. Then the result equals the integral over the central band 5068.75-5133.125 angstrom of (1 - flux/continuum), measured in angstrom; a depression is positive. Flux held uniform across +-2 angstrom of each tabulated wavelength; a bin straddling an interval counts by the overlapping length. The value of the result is -3.07 angstrom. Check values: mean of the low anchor 29.9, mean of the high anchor 28.6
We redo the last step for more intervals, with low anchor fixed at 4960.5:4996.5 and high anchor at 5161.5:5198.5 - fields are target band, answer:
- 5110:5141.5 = -2.23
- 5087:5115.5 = -2.18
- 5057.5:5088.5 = -1.73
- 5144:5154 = -0.53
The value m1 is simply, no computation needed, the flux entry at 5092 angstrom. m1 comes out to 32.6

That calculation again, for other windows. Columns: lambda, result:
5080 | 29.51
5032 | 30.96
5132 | 29.58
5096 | 31.03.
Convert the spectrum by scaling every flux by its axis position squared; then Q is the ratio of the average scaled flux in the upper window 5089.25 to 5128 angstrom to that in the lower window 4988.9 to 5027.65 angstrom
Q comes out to 1.07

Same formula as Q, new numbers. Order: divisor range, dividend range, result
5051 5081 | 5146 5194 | 0.92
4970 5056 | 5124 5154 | 1.02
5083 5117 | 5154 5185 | 0.91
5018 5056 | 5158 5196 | 0.95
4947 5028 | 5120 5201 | 1.00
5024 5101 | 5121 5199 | 0.96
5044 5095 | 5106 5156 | 0.98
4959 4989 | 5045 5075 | 1.04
